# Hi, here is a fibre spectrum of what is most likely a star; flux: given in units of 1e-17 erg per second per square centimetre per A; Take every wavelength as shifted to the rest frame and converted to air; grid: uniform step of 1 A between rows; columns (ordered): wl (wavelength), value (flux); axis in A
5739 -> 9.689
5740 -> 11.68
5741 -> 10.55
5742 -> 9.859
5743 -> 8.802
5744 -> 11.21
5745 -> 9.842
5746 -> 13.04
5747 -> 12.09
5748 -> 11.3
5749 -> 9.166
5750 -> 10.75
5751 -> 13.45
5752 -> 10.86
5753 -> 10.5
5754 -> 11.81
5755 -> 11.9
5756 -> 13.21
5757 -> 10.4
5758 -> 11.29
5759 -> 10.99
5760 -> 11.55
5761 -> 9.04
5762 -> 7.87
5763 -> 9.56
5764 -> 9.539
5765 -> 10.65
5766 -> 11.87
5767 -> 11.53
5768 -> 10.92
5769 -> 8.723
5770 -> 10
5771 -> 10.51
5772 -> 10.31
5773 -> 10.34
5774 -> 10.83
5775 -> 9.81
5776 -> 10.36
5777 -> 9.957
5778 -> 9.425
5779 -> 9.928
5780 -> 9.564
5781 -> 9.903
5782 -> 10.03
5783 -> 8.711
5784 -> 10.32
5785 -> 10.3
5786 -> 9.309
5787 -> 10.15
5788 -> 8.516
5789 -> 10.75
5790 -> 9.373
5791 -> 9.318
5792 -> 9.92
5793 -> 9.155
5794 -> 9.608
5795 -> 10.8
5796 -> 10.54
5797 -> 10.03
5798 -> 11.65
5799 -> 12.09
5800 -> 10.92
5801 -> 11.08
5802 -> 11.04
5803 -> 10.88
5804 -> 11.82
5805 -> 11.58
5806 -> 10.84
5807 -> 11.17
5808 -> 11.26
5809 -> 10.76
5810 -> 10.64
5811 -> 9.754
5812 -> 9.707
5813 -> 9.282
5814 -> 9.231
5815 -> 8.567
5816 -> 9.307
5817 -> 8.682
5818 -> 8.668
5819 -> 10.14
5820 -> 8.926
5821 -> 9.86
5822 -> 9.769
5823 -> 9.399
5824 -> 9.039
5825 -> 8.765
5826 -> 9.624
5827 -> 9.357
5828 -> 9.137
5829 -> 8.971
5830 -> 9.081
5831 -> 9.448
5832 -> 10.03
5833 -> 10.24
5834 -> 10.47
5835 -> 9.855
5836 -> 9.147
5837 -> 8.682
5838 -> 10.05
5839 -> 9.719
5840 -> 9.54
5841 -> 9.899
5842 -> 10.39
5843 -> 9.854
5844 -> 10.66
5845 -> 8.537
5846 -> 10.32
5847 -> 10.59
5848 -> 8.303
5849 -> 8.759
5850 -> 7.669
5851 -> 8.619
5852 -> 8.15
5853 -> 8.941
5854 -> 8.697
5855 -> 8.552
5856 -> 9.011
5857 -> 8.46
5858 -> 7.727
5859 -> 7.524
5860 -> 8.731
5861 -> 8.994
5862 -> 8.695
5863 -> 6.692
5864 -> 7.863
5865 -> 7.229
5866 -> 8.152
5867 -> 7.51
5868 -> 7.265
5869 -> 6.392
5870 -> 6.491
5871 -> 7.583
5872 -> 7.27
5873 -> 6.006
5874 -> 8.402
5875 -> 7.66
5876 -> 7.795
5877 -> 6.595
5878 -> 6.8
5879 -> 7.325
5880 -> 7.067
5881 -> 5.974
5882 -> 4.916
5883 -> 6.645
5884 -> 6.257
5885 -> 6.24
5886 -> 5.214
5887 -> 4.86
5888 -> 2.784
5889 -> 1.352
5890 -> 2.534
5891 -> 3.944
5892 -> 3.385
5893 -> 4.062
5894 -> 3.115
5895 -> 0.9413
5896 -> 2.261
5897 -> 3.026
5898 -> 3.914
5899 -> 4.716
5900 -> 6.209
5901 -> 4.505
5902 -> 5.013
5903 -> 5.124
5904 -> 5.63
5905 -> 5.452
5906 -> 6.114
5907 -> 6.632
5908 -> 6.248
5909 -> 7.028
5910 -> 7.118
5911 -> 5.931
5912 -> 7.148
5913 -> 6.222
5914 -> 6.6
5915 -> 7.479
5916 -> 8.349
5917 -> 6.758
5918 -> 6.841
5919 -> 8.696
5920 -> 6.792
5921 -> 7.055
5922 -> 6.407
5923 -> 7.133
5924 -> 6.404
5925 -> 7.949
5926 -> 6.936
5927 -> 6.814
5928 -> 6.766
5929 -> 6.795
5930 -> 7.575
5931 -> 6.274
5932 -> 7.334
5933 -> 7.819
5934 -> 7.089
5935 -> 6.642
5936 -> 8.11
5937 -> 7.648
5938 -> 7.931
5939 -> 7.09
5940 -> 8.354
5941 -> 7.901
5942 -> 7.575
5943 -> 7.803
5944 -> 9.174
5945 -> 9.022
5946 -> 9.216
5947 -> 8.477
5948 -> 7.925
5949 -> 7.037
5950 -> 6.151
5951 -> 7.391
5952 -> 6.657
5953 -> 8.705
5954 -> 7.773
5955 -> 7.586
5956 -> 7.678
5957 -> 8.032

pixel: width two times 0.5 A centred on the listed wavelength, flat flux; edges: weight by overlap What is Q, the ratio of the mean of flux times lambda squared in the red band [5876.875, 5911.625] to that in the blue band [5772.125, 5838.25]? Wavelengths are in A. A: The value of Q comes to 0.5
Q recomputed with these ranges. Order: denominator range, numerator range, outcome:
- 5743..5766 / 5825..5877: 0.82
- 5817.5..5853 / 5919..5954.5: 0.82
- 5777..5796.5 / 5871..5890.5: 0.63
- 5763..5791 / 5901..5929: 0.70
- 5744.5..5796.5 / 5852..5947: 0.67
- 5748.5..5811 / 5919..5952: 0.75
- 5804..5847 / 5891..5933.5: 0.63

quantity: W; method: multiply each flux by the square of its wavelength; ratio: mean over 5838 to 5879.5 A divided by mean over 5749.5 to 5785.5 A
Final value 0.82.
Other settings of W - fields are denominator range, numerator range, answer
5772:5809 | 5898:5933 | 0.66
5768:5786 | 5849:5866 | 0.85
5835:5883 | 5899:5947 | 0.88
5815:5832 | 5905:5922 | 0.77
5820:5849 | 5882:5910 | 0.49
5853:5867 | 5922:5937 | 0.89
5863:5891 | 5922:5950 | 1.23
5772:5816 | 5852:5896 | 0.65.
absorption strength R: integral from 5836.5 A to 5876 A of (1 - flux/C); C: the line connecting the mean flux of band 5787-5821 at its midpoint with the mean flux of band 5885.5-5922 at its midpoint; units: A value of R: -4.2 A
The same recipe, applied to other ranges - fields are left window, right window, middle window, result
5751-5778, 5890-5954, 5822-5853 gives -2.5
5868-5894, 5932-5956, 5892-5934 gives 4.7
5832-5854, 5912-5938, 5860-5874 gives 2.1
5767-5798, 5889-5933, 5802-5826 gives -2.6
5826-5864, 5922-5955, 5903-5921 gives 2.8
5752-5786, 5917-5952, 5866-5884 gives 3.3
